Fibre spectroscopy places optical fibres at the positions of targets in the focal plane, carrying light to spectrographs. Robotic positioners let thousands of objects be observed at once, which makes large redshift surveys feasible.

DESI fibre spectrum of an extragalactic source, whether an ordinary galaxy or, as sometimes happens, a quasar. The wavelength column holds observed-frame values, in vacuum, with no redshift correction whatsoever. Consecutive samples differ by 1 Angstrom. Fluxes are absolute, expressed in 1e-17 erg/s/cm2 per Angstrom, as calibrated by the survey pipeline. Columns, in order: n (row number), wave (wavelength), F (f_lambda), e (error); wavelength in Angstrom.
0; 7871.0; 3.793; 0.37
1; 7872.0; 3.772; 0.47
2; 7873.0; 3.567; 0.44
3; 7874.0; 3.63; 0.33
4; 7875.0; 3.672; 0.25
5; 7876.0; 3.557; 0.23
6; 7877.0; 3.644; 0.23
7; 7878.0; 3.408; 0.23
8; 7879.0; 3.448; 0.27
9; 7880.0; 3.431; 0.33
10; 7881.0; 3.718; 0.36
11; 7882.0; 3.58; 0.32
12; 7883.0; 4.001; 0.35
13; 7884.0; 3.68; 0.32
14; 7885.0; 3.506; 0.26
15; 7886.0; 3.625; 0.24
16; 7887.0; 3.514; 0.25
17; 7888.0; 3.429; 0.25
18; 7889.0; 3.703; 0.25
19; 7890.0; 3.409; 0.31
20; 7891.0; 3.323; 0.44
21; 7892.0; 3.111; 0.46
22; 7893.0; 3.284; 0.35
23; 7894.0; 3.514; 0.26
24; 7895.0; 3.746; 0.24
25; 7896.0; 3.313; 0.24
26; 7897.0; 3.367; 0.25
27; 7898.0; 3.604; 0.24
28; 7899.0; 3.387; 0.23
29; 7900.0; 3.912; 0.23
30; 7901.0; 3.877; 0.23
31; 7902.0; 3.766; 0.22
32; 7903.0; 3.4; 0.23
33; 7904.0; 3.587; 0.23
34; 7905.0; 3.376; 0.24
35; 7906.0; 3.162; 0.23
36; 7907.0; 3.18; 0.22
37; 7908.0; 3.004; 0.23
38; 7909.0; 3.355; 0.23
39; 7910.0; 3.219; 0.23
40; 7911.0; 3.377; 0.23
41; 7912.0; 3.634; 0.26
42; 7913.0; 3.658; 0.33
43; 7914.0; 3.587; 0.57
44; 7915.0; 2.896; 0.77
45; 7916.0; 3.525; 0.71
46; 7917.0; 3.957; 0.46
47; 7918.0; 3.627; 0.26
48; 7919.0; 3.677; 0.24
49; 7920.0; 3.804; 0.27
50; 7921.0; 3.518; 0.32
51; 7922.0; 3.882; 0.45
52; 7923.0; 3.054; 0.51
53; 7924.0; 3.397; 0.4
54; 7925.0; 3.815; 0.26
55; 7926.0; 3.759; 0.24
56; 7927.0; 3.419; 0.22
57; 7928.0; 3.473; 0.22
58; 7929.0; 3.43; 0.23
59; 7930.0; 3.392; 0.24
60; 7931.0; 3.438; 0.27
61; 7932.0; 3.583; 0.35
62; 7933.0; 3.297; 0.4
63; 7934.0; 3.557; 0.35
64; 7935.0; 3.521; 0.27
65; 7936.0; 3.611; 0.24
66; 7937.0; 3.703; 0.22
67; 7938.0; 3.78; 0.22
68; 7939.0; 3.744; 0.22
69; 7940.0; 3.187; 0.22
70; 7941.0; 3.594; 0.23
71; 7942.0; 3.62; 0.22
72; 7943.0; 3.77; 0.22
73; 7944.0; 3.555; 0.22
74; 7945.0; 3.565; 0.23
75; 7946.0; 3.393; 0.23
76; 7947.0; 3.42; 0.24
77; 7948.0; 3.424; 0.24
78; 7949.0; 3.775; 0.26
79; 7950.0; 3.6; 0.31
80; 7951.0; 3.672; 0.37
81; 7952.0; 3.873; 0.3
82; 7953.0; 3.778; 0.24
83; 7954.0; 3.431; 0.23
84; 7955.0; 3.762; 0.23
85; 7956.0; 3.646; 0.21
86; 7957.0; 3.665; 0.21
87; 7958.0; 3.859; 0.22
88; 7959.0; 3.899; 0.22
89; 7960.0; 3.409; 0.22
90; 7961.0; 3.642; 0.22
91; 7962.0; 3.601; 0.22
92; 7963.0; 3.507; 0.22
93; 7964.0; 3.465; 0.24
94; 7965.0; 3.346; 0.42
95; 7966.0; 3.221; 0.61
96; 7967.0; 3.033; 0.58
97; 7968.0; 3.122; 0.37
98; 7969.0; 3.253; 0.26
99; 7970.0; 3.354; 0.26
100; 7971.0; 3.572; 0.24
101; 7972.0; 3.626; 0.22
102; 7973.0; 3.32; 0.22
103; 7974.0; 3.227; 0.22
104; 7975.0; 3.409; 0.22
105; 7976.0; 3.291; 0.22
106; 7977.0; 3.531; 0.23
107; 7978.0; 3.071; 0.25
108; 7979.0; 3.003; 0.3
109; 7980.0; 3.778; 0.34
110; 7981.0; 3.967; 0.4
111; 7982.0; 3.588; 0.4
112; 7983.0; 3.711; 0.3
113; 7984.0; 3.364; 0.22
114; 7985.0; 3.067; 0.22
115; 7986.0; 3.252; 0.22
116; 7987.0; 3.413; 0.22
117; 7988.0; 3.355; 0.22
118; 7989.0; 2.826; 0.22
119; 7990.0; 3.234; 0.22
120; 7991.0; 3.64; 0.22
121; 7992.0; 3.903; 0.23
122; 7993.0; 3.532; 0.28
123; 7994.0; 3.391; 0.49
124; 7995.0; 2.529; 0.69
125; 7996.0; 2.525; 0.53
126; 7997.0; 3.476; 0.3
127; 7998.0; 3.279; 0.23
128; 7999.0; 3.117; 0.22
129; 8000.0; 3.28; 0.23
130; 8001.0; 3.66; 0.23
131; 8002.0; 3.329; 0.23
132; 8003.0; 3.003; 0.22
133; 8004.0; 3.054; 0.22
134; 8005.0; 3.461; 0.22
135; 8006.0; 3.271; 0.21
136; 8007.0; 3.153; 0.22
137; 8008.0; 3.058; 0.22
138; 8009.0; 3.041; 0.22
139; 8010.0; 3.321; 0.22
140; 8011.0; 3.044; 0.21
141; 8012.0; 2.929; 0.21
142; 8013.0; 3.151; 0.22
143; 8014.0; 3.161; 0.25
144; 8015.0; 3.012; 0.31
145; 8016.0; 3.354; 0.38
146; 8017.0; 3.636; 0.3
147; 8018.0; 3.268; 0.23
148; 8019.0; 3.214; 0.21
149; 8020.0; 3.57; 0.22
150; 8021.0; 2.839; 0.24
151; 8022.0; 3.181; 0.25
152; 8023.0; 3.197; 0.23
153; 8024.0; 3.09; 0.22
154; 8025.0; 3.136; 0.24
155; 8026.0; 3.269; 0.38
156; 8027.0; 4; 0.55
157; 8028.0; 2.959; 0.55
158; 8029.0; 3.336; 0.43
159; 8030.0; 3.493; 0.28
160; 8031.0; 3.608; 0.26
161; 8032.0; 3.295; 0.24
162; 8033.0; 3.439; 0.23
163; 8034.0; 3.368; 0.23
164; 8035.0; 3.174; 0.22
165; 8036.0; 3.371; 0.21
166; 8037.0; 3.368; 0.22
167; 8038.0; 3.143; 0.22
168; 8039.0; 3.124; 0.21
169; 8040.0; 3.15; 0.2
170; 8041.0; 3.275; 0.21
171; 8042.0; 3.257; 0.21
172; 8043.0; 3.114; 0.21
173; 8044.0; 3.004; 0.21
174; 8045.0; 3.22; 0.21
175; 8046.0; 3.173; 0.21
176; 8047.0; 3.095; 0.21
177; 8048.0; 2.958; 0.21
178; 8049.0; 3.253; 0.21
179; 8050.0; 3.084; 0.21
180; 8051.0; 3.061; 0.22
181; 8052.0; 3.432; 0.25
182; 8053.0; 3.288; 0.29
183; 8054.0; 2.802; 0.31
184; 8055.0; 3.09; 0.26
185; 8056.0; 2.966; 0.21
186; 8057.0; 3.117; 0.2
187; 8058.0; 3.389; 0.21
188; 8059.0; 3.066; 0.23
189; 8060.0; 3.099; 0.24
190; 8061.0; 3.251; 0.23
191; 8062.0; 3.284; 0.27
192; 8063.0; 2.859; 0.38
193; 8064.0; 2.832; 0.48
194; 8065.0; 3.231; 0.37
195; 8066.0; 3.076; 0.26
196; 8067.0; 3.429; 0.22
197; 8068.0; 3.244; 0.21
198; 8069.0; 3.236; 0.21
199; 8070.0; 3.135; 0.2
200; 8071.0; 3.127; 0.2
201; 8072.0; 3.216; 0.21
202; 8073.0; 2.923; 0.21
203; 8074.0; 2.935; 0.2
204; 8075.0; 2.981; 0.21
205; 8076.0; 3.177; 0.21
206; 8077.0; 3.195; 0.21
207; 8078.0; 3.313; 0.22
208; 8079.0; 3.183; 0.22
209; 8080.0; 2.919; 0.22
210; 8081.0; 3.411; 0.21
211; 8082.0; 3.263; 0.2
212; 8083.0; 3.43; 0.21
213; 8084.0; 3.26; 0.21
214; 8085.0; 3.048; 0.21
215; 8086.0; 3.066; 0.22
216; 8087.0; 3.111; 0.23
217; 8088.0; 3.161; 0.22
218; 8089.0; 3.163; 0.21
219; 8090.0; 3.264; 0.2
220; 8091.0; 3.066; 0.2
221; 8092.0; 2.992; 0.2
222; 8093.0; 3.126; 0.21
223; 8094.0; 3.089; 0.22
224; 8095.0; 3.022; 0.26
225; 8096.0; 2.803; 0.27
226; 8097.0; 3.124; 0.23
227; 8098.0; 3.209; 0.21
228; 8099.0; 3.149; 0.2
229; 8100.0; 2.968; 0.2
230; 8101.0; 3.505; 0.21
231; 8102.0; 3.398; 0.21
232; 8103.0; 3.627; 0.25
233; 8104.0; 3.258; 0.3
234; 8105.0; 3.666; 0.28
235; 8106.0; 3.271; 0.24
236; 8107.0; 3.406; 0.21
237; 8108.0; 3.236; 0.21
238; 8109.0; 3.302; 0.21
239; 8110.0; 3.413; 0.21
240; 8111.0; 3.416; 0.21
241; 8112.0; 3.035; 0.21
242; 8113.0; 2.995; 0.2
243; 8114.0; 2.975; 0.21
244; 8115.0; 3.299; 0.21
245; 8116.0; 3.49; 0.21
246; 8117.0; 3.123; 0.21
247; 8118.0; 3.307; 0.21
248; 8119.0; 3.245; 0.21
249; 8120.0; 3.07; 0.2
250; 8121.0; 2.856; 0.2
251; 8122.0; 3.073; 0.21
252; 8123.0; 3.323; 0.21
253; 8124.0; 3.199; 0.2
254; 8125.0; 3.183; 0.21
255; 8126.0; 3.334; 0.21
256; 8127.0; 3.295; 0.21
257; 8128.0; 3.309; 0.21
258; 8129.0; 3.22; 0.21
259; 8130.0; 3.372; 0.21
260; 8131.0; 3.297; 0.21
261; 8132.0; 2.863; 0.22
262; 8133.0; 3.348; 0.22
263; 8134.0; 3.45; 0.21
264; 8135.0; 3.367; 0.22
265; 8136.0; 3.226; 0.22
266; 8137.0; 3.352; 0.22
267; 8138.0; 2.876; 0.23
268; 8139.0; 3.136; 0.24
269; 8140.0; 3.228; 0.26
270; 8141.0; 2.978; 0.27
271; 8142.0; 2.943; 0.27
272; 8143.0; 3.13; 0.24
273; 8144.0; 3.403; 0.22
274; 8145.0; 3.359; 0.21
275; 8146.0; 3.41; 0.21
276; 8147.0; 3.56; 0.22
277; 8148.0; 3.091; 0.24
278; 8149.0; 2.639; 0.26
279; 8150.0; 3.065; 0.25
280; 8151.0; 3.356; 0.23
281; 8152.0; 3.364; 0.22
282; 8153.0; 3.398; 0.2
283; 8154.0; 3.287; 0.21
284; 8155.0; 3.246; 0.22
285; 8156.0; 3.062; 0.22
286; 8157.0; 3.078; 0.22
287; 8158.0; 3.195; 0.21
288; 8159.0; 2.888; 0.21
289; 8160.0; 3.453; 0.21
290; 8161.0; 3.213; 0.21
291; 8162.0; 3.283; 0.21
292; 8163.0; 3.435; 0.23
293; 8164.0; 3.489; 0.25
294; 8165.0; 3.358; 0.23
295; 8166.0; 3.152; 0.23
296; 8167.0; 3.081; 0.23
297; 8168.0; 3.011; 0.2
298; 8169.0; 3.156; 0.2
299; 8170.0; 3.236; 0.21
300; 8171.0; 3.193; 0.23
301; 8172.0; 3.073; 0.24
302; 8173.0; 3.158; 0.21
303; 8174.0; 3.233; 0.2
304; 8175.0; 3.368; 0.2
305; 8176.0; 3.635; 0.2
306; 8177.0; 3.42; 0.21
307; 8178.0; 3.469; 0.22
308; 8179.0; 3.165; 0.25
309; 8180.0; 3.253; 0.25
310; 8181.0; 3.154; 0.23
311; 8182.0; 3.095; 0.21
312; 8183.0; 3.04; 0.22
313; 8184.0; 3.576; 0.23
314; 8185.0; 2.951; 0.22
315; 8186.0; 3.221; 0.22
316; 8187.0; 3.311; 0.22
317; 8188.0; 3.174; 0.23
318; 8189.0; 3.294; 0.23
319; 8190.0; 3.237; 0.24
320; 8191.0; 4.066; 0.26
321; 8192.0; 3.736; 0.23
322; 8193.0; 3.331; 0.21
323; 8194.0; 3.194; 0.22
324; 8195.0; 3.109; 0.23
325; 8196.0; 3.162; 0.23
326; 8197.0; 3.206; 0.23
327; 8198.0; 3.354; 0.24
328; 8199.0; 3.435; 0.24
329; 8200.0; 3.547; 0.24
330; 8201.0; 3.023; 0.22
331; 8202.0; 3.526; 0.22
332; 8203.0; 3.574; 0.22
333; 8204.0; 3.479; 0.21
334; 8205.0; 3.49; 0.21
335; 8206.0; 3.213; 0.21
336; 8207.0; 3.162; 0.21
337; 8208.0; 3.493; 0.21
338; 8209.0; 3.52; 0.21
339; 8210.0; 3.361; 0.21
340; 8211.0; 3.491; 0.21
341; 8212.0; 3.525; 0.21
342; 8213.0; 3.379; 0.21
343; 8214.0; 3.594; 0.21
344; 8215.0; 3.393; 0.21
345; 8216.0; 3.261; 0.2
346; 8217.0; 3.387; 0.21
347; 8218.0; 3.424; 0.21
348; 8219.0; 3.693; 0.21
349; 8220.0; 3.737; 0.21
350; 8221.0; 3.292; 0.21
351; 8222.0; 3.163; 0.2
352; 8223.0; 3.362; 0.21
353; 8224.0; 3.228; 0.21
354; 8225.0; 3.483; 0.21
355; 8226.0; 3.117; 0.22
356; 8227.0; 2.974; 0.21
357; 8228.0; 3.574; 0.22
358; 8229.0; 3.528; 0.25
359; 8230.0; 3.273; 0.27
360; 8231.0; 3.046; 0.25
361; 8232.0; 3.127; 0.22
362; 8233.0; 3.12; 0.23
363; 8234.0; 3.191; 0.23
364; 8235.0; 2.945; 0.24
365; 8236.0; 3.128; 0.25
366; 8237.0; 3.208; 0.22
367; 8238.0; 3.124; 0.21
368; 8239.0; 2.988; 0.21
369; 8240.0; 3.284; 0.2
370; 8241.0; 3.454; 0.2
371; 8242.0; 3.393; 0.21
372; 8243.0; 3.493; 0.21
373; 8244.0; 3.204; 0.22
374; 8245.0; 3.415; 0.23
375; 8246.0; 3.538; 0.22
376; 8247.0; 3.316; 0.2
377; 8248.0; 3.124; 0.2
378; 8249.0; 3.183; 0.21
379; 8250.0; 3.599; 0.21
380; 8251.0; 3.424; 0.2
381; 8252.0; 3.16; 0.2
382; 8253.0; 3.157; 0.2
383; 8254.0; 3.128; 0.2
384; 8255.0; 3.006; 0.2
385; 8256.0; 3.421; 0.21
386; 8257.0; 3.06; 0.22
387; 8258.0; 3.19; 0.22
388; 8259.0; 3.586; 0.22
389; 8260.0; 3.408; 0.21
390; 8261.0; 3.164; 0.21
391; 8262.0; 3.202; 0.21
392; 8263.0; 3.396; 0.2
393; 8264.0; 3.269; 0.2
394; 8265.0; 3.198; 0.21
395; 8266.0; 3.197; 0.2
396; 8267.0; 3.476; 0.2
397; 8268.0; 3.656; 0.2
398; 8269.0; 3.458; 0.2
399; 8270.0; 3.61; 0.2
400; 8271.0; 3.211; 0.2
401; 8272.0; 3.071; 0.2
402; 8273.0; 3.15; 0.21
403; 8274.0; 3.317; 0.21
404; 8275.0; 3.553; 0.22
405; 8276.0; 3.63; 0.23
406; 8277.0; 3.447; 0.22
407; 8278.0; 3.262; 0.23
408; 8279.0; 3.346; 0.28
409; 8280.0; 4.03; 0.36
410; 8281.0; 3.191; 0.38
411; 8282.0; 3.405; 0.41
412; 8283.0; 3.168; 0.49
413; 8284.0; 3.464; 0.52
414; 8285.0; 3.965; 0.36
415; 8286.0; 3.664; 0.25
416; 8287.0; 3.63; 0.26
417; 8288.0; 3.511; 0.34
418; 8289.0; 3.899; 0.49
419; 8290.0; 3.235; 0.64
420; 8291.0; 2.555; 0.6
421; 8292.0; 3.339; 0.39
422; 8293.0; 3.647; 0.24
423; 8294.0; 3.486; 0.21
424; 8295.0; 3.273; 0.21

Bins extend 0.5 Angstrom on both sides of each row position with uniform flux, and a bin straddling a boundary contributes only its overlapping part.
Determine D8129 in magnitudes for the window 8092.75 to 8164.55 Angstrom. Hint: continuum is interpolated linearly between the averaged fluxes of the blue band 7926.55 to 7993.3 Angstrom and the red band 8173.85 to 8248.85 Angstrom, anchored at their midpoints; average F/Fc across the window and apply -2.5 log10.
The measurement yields 0.05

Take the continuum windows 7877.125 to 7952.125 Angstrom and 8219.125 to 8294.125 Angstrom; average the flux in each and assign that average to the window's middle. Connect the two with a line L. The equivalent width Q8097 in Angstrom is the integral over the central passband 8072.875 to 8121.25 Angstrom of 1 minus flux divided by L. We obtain 3.3 Angstrom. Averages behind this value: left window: 3.53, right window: 3.33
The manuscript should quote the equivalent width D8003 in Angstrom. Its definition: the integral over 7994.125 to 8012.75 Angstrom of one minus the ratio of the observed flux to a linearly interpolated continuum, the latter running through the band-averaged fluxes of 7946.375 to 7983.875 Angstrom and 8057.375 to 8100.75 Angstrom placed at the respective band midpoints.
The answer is 1.3 Angstrom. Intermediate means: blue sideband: 3.51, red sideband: 3.14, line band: 3.15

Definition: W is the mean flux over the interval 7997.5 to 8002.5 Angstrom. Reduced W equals 3.33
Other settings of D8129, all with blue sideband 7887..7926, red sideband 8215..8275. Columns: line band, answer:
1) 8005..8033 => 0.056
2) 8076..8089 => 0.064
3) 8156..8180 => 0.031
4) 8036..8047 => 0.074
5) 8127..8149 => 0.045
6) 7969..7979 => 0.031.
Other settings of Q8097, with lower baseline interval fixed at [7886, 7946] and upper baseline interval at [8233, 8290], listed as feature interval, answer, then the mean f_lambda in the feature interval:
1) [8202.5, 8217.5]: -0.2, 3.42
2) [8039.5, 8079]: 3.5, 3.14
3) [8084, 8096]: 1.2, 3.09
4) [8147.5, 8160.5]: 0.9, 3.16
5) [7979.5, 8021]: 2.2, 3.29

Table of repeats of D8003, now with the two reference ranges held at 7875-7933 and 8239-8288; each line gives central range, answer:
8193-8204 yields 0.23 Angstrom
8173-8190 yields 0.65 Angstrom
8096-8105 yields 0.41 Angstrom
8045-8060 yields 1.40 Angstrom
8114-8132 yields 1.07 Angstrom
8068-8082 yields 1.21 Angstrom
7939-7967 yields -0.68 Angstrom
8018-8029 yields 0.67 Angstrom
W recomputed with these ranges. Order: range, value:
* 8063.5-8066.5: 3.05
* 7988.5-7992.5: 3.4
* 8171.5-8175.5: 3.21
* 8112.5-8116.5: 3.19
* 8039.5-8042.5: 3.23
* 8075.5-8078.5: 3.23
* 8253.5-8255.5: 3.07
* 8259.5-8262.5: 3.26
